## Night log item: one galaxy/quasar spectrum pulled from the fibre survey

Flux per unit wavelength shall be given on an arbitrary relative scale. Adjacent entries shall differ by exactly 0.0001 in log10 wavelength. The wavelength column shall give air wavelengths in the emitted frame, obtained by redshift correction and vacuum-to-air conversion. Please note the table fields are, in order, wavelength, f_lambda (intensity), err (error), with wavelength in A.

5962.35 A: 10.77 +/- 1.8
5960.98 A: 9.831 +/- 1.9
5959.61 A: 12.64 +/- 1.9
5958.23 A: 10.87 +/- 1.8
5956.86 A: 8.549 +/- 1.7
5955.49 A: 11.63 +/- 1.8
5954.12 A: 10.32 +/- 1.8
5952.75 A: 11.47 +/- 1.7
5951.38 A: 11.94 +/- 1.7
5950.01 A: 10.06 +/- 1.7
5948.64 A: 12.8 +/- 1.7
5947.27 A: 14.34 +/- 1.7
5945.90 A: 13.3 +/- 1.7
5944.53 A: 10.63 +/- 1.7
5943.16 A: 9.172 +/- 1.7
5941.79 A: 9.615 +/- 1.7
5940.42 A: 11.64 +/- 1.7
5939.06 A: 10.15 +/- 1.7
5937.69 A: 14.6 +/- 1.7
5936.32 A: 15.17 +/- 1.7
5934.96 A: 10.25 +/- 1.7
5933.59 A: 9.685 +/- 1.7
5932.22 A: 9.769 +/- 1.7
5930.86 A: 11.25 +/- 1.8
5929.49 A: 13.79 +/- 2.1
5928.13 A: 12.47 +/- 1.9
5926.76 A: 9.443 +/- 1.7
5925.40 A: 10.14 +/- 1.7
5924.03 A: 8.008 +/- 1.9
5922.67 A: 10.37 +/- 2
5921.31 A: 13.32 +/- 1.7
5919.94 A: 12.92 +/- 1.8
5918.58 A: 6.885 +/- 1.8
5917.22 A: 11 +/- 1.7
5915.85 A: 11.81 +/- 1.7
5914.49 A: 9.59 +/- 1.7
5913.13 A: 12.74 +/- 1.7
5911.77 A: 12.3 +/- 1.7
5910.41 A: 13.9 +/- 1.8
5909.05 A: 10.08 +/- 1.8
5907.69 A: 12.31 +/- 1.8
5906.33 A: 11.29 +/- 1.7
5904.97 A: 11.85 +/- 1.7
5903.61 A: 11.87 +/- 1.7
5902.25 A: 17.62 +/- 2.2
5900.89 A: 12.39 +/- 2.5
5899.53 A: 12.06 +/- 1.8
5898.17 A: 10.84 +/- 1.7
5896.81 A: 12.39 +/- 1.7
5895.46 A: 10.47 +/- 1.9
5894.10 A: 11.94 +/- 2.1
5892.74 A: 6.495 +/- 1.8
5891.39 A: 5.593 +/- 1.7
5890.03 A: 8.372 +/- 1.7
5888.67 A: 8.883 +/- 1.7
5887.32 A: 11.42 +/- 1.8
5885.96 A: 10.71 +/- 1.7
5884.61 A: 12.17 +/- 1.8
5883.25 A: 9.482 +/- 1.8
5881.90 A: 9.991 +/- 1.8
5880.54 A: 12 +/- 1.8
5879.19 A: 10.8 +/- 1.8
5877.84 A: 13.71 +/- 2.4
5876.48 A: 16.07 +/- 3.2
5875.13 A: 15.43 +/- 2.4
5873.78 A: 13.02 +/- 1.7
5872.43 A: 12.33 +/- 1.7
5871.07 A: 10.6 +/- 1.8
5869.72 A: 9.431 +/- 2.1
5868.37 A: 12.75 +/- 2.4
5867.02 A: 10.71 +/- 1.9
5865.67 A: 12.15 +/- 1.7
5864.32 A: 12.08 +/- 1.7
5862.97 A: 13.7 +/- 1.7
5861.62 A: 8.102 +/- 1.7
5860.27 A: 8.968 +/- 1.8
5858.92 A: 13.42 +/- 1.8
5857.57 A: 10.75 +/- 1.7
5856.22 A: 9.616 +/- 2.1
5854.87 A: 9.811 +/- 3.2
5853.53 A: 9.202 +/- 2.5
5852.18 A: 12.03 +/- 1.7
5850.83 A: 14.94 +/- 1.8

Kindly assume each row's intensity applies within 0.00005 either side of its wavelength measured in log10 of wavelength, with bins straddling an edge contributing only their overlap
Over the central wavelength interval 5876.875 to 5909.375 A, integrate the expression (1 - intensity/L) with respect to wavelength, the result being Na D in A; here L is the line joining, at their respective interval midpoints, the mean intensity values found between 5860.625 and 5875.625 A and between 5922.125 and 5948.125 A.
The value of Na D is 1.3 A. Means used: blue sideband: 11.7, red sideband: 11.3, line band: 11.1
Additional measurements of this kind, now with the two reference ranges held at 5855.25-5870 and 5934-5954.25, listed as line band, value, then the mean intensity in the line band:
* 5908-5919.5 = 0.35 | 11.1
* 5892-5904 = -0.42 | 11.8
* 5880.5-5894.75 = 2.08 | 9.62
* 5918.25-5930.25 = 0.64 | 10.9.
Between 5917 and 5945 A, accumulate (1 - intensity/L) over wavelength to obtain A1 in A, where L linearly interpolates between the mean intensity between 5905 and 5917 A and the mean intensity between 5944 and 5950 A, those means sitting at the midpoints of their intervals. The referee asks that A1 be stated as 2.8 A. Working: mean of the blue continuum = 11.7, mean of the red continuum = 12.5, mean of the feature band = 11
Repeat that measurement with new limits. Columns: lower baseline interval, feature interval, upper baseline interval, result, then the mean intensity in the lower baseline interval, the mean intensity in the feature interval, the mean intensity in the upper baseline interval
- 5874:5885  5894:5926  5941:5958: 0.9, 12.5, 11.6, 11.1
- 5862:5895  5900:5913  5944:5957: -1.4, 11.2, 12.6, 11.6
